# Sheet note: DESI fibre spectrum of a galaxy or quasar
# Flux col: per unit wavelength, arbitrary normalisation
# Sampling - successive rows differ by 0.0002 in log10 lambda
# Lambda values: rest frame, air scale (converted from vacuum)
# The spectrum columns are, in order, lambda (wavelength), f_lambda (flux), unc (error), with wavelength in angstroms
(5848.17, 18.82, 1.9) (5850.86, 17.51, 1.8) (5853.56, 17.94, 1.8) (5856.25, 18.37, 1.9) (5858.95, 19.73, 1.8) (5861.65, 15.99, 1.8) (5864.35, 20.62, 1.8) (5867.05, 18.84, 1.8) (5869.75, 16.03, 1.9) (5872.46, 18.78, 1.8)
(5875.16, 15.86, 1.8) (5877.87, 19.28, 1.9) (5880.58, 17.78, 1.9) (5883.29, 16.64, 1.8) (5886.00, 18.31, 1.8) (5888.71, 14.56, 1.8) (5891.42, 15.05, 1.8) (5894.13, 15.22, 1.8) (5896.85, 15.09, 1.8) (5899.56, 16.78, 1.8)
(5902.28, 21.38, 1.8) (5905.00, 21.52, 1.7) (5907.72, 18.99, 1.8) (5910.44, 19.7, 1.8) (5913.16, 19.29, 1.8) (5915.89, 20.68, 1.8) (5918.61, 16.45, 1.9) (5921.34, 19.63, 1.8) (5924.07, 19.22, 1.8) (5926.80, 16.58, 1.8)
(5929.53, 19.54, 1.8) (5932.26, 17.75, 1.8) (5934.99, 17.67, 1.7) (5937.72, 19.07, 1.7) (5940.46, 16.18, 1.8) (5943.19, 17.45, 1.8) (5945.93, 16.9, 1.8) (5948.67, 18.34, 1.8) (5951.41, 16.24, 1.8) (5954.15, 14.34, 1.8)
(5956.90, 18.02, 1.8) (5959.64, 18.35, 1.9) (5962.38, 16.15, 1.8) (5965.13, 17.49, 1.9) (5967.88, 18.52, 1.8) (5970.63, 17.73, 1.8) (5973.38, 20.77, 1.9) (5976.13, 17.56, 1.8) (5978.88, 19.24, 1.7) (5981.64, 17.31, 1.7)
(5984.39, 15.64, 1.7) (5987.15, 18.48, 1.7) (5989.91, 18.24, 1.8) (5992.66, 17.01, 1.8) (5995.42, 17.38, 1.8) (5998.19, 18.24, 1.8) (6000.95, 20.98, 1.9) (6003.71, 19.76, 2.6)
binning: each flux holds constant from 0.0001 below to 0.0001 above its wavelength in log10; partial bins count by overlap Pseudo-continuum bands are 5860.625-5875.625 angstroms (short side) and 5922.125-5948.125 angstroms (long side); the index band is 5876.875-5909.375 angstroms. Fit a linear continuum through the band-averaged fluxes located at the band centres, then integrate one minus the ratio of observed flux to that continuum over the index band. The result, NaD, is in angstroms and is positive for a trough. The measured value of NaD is 0.5 angstroms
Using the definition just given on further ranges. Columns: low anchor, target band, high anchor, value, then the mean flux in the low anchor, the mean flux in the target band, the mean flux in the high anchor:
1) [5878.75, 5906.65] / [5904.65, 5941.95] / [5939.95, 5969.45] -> -3.1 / 17.3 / 18.7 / 17.1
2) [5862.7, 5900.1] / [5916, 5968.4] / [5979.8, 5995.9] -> -1.2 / 17.1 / 17.6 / 17.4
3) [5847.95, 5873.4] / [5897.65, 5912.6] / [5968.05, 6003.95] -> -1.0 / 18.2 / 19.5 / 18.3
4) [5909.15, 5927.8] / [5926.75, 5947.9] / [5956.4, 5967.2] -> 0.6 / 18.8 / 17.7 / 17.5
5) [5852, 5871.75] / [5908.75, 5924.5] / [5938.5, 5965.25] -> -1.5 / 18.2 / 19.1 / 17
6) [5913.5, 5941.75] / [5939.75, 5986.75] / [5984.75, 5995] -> 1.2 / 18.3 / 17.5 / 17.6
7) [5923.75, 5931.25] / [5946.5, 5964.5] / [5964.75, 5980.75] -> 1.5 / 18.3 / 16.9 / 18.6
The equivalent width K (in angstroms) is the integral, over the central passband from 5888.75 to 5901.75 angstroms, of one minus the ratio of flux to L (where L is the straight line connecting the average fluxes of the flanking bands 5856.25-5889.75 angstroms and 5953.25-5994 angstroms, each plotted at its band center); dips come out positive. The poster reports 1.4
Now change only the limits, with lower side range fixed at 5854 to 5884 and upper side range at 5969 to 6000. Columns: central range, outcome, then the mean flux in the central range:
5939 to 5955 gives 1.2 angstroms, 16.7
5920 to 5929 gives -0.3 angstroms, 18.6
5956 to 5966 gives 0.3 angstroms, 17.5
